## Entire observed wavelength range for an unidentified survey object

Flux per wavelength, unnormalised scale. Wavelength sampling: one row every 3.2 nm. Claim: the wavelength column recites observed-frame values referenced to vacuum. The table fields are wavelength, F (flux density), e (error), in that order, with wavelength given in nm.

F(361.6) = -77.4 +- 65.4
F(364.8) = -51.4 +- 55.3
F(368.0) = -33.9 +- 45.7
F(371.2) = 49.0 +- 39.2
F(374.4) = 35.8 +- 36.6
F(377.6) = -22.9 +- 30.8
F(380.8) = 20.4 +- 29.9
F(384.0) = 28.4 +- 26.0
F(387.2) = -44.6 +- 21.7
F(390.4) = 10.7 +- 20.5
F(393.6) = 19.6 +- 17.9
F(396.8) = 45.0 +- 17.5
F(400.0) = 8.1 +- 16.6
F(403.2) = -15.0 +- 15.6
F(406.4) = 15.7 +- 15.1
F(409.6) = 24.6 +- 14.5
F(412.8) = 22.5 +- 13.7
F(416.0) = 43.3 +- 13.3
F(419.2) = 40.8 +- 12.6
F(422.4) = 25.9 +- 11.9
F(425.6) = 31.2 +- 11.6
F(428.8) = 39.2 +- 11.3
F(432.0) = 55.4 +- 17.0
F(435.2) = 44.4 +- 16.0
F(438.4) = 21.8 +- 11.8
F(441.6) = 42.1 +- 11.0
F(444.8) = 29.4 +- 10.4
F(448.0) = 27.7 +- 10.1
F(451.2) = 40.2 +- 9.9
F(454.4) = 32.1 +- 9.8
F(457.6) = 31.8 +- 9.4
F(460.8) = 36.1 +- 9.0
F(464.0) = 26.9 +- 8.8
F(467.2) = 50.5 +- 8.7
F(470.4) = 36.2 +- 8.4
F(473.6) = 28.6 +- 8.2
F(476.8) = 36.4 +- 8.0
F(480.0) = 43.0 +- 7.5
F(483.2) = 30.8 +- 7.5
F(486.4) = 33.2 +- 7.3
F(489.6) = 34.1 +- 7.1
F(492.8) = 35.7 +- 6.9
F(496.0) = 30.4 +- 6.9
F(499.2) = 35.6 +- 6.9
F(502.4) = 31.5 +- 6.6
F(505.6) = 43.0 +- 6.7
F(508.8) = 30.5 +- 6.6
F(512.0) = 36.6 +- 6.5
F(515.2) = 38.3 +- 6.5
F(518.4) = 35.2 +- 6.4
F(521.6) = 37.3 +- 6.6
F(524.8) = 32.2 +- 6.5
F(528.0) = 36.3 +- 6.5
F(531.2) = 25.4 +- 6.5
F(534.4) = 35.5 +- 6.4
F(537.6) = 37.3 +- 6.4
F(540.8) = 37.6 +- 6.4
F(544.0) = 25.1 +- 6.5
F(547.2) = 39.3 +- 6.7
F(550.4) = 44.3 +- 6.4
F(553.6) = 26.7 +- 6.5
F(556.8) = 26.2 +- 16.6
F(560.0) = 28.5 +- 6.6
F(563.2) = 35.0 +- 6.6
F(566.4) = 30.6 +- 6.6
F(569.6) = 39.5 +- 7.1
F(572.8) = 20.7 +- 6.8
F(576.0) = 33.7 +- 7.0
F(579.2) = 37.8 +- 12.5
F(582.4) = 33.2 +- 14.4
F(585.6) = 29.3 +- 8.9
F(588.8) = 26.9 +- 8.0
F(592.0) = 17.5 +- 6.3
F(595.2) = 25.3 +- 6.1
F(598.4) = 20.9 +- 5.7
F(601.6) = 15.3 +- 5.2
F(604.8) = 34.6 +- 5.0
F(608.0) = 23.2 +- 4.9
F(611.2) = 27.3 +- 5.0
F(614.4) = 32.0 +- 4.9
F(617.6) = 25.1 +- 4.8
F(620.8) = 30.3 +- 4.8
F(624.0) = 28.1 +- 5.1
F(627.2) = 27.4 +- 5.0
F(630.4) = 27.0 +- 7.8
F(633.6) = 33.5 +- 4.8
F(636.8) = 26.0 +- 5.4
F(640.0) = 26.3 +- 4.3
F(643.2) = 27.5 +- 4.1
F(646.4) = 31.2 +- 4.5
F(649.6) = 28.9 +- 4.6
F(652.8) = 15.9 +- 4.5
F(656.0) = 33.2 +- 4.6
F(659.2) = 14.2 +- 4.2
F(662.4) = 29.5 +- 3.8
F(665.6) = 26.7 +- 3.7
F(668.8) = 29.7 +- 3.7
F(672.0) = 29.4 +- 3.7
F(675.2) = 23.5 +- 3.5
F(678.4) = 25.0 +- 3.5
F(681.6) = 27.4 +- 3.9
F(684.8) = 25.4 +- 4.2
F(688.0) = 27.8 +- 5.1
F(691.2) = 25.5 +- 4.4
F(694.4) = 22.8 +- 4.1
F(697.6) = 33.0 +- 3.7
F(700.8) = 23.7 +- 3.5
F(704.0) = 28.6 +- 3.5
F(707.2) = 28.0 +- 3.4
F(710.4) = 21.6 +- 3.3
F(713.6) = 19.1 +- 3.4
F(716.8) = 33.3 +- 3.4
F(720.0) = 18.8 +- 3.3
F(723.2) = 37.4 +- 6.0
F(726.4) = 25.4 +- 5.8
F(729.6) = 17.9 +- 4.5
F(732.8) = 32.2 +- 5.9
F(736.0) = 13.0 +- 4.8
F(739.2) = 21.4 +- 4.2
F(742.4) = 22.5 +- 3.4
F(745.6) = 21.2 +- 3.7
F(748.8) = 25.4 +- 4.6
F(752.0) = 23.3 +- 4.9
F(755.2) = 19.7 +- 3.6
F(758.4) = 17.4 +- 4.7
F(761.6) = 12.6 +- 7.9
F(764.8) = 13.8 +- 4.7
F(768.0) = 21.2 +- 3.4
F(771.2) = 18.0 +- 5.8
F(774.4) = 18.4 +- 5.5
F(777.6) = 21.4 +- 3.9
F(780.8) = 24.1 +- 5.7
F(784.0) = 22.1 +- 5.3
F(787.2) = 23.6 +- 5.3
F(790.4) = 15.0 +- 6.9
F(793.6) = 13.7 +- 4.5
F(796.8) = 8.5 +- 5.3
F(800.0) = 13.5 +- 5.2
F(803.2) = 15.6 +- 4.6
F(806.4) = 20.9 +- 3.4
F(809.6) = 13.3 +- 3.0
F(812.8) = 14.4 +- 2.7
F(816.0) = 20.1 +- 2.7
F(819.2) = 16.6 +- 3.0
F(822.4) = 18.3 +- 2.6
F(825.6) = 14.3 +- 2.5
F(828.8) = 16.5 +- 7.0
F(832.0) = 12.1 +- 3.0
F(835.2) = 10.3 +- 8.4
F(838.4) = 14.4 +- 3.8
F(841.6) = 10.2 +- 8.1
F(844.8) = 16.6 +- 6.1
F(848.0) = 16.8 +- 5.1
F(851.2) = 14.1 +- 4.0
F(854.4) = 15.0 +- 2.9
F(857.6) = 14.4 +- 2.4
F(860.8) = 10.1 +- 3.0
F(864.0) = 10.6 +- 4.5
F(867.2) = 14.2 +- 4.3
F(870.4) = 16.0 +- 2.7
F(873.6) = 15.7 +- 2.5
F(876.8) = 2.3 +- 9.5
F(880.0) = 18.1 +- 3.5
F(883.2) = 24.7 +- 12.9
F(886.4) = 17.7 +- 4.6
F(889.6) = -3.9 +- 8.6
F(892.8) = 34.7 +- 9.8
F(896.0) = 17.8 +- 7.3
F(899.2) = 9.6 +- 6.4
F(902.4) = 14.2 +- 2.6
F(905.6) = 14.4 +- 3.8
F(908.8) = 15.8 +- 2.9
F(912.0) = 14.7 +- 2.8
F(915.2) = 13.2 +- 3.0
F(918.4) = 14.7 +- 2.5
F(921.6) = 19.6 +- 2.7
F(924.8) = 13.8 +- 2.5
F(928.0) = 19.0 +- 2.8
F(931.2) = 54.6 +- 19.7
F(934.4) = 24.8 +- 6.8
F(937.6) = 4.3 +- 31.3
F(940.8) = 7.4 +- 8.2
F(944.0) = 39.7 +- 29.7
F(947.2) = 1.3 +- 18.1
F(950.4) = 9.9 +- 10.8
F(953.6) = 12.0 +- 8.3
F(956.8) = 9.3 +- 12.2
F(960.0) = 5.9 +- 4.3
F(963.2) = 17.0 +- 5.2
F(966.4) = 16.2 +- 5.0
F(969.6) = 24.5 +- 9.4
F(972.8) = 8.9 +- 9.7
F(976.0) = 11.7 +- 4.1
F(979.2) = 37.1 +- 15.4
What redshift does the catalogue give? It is 0.06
